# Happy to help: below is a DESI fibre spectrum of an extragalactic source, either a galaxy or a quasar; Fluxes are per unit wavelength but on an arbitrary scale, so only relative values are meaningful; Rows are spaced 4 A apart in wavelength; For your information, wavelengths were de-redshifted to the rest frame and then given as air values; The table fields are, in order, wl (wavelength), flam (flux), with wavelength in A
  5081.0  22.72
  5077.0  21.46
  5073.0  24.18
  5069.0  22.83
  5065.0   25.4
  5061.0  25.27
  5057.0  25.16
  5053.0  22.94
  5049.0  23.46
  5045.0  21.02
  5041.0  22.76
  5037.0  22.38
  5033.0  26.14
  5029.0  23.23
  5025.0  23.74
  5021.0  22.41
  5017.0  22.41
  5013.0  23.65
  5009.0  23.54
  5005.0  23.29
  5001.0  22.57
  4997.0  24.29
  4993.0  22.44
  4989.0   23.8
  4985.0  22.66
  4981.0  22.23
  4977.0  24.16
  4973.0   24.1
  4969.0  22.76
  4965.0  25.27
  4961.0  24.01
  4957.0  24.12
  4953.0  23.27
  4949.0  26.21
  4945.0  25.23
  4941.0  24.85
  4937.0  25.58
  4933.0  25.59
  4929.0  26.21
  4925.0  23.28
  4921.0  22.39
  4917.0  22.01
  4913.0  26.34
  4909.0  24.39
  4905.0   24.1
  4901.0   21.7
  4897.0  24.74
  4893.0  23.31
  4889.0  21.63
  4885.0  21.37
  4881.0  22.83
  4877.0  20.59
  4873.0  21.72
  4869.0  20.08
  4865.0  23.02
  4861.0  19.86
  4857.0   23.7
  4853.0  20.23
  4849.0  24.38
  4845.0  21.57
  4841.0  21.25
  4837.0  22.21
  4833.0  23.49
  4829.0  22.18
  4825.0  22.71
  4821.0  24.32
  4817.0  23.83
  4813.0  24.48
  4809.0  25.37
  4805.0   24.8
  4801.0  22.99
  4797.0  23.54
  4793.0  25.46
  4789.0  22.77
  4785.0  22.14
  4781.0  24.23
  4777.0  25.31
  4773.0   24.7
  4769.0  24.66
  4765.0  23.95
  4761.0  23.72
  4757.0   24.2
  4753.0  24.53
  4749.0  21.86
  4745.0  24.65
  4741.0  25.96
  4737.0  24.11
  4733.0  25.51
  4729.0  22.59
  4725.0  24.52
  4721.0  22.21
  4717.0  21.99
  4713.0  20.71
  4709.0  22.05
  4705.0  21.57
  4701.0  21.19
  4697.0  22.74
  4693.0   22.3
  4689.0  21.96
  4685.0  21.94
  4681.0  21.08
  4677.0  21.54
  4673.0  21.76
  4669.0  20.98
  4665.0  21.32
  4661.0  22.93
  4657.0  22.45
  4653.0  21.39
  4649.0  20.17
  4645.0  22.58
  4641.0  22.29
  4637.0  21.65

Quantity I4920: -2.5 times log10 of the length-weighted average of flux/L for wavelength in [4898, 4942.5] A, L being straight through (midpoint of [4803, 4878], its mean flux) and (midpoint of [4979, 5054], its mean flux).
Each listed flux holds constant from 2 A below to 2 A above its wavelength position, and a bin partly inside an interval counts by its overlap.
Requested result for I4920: -0.06 mag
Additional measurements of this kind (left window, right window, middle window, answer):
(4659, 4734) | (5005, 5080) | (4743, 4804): -0.072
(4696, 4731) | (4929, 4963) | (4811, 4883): 0.065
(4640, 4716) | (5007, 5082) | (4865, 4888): 0.057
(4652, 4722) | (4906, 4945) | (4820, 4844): 0.041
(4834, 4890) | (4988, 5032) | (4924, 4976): -0.092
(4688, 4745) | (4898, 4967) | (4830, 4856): 0.072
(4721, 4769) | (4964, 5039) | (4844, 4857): 0.068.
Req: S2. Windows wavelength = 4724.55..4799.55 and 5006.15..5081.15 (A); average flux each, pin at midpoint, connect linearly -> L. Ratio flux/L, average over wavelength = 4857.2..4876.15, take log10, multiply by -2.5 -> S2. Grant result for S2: 0.12 mag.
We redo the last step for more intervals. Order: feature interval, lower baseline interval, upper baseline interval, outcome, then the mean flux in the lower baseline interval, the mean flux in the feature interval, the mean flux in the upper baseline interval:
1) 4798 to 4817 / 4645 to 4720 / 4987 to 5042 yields -0.09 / 21.7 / 24.3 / 23.3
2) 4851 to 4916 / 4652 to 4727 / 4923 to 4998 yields 0.05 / 21.9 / 22.5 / 24.2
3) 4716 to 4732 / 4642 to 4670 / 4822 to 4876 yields -0.06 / 21.7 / 23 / 22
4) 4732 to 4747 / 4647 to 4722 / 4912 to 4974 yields -0.13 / 21.7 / 25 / 24.4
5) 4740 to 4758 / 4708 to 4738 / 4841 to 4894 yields -0.06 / 23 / 24.1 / 21.8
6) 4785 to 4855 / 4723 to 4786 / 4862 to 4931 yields 0.02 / 24.2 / 23.2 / 22.9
